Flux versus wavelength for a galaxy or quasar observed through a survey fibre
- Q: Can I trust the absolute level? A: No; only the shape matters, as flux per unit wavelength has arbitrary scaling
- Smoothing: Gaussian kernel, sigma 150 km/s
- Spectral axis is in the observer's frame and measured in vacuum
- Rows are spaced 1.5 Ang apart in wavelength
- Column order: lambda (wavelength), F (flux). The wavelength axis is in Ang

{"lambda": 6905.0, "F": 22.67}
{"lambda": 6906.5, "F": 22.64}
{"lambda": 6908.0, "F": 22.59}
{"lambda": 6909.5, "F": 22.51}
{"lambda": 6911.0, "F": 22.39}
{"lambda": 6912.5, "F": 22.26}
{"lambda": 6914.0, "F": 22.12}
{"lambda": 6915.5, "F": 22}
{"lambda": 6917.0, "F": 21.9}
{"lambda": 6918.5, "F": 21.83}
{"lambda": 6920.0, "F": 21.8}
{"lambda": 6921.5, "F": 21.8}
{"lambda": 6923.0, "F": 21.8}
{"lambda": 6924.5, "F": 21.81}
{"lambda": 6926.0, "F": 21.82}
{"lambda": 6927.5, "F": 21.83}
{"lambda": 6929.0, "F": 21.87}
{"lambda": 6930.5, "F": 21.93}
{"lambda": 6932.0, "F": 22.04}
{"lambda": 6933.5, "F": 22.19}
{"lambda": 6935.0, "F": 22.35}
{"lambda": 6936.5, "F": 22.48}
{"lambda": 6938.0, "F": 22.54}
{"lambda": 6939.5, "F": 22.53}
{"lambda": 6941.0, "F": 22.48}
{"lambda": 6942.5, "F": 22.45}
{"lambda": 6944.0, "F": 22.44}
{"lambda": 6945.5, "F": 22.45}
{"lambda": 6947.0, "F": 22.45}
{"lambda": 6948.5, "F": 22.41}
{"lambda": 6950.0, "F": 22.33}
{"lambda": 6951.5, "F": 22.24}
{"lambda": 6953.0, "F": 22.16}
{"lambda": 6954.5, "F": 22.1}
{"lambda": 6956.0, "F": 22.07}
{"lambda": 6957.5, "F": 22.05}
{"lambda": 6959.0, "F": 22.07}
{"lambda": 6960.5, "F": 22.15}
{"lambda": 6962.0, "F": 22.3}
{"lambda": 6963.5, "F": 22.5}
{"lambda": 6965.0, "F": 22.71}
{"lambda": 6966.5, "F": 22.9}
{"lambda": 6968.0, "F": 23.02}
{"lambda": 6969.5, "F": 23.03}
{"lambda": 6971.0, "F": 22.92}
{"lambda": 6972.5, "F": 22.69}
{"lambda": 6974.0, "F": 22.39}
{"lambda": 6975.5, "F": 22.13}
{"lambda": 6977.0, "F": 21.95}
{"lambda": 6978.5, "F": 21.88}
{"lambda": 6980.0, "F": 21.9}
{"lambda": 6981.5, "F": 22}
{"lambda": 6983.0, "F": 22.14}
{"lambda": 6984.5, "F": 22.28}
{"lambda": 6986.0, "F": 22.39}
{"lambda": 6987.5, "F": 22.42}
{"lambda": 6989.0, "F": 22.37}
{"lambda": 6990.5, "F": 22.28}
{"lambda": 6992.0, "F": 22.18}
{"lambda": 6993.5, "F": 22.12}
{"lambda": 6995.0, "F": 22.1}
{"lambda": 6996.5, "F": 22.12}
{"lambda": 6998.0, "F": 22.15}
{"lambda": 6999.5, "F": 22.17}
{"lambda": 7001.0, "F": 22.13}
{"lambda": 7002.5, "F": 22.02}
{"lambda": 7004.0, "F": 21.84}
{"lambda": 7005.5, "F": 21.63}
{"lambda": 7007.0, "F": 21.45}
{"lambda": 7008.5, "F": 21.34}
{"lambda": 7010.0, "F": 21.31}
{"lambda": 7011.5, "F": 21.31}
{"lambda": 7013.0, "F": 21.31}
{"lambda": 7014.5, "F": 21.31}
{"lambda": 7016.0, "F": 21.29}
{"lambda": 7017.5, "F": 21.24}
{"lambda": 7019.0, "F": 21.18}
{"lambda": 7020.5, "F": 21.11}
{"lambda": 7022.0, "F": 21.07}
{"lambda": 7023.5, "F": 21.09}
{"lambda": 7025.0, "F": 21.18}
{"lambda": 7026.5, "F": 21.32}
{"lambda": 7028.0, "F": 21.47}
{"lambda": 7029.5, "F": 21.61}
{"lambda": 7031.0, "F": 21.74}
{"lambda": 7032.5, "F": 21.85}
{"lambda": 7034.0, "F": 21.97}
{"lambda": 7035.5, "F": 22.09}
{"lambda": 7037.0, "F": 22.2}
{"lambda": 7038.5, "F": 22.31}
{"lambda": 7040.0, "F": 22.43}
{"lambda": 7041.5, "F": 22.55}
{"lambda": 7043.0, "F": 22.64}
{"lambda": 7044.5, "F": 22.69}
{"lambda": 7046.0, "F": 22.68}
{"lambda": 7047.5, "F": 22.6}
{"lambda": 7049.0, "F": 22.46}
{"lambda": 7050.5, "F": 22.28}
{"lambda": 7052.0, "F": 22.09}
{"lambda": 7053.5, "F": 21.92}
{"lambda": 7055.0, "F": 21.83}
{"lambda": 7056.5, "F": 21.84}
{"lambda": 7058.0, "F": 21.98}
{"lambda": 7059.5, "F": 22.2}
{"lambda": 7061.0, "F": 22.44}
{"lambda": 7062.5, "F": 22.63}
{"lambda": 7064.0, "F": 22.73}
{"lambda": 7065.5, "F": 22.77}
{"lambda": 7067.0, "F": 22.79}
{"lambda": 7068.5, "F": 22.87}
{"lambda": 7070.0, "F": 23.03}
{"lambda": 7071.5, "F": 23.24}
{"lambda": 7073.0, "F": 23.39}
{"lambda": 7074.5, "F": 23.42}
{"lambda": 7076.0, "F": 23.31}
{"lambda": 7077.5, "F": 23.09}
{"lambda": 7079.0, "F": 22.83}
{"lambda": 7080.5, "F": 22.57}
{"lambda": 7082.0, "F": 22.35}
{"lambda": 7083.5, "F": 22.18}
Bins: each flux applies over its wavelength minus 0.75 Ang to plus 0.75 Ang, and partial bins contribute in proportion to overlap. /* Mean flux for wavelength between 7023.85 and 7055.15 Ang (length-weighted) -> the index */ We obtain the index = 22.1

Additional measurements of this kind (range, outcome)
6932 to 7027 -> 22.1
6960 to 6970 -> 22.7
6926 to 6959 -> 22.2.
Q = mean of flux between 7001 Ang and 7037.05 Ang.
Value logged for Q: 21.5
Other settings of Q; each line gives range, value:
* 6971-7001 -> 22.2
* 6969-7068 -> 22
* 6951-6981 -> 22.4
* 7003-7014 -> 21.5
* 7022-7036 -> 21.6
